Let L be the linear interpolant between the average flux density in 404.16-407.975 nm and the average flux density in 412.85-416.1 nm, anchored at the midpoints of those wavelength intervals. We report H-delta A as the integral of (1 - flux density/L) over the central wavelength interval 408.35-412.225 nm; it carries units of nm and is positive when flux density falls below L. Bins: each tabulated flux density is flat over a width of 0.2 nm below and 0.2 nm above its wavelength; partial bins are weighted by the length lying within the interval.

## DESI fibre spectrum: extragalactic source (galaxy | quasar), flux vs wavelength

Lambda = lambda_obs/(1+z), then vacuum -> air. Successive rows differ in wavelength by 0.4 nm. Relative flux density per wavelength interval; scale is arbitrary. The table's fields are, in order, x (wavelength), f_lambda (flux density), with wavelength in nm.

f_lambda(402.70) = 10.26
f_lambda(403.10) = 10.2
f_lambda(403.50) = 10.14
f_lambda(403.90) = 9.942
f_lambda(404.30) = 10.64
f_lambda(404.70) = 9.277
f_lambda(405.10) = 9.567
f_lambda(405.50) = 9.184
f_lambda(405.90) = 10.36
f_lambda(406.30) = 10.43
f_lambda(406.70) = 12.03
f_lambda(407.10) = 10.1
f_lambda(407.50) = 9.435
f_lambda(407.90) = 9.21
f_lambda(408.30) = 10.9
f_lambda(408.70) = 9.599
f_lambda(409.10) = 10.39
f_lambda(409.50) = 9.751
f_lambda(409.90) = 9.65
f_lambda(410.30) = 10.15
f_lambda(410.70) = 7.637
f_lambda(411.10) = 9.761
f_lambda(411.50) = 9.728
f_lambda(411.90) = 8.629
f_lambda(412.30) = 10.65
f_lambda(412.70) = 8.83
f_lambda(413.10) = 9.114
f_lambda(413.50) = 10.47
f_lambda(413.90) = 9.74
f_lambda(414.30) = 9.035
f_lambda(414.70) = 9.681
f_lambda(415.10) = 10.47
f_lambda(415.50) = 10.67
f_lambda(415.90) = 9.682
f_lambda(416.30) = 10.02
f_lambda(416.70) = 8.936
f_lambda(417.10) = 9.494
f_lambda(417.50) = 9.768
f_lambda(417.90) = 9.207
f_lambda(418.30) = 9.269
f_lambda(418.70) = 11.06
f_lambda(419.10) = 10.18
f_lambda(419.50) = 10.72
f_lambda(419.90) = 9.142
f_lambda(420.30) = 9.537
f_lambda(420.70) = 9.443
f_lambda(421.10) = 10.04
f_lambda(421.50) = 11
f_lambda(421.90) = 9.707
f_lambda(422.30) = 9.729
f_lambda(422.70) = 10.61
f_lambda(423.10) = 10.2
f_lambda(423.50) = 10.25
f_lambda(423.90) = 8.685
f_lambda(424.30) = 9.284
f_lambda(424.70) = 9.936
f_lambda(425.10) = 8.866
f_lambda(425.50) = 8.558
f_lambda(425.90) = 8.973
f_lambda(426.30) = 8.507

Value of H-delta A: 0.14 nm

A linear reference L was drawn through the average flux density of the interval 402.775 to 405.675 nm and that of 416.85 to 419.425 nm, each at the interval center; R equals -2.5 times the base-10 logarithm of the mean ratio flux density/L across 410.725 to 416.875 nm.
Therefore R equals 0.02 mag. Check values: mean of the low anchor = 9.87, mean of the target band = 9.64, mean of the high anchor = 9.86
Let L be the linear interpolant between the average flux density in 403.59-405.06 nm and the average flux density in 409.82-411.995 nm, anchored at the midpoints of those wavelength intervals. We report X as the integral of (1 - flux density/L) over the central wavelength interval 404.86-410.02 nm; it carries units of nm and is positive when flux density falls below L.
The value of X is -0.23 nm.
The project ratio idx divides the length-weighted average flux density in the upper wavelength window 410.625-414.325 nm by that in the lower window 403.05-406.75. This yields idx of 0.9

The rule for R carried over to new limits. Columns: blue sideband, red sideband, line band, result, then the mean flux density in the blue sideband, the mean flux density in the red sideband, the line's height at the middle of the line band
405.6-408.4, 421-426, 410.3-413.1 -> 0.10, 10.3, 9.69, 10.1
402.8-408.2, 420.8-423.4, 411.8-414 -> 0.06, 10.1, 10.2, 10.1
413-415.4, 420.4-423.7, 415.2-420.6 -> 0.01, 9.82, 10.1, 9.95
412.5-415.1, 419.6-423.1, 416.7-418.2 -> 0.04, 9.55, 9.94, 9.74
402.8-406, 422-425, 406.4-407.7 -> -0.07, 9.91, 9.78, 9.89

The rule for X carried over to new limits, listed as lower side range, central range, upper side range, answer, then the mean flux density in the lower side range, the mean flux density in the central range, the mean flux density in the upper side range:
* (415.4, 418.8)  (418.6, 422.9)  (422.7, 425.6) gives -0.210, 9.73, 10.1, 9.51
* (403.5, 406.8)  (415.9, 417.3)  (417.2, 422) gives 0.063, 10.1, 9.51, 9.92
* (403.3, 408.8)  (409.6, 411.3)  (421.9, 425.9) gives 0.105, 10.1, 9.33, 9.55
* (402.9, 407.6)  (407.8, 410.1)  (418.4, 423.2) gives 0.038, 10.1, 9.95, 10.1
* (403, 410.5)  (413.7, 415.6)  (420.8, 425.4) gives 0.010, 10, 9.88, 9.81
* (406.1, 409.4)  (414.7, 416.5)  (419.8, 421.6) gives -0.031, 10.2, 10.2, 9.81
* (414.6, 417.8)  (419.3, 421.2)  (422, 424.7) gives 0.009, 9.83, 9.76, 9.8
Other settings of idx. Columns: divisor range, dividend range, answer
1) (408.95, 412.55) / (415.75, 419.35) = 1.02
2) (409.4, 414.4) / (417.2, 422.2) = 1.05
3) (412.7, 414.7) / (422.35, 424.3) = 1.03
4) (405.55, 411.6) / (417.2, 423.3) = 1.00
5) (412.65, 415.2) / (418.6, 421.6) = 1.05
